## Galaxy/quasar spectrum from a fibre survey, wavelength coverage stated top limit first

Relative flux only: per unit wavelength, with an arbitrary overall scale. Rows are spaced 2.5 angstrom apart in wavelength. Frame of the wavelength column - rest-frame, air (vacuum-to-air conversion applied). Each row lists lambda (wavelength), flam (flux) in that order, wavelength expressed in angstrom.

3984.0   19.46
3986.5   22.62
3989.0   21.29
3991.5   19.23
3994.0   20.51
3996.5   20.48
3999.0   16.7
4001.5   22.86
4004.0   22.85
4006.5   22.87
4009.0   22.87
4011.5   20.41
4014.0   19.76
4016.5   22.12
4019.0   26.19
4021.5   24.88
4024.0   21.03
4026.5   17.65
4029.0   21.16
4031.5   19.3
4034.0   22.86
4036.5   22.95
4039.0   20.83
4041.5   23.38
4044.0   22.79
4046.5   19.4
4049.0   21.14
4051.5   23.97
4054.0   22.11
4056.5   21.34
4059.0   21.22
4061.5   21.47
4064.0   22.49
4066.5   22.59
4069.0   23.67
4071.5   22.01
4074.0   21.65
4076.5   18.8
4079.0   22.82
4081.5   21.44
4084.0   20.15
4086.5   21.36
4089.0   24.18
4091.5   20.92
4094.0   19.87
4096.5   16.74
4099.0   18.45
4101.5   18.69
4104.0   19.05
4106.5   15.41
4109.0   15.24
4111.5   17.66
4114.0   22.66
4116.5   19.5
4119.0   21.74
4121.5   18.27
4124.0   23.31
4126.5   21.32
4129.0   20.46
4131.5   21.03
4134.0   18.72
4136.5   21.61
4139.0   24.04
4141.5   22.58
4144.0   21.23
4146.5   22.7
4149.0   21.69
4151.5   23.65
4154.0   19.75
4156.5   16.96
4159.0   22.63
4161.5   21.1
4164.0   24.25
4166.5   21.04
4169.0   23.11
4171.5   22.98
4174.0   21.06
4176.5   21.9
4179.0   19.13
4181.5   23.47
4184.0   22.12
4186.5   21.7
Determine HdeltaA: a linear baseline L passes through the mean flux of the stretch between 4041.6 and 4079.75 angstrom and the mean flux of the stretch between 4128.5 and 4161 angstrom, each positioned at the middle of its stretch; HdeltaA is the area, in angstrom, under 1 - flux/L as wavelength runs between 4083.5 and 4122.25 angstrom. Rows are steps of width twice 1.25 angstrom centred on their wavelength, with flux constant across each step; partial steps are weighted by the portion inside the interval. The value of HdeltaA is 4.00 angstrom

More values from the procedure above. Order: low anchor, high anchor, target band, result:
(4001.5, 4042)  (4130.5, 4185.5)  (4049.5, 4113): 3.7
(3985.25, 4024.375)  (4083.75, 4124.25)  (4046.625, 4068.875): -1.6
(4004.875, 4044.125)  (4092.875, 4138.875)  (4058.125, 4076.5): -1.0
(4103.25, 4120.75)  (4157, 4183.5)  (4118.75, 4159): -2.1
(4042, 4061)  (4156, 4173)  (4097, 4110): 2.7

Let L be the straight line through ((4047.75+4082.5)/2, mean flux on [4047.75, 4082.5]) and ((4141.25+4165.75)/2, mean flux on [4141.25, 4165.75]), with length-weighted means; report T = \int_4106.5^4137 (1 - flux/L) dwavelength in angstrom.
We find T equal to 2.6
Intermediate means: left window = 21.9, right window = 21.6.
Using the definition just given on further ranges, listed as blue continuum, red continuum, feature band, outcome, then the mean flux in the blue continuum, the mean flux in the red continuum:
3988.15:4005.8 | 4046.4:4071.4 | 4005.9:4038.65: -0.9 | 20.6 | 22.1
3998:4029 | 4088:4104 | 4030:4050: -0.5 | 21.7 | 19.7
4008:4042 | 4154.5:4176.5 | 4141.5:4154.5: -0.2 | 21.8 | 21.6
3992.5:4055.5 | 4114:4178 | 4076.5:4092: 0.0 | 21.6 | 21.5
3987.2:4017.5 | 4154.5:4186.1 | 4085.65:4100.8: 0.8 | 21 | 21.6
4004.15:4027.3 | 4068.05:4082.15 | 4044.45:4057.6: 0.1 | 22.1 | 21.7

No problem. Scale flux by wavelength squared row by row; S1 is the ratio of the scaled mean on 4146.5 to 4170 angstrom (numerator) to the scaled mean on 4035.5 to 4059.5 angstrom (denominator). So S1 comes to 1.04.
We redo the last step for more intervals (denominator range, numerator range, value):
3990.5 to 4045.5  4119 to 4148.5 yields 1.05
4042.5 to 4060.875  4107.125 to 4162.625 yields 1.00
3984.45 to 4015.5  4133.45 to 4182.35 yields 1.12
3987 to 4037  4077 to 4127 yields 0.97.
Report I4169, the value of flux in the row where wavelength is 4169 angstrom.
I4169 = 23.11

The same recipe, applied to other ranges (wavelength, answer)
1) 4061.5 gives 21.47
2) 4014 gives 19.76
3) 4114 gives 22.66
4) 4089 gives 24.18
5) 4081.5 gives 21.44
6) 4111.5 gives 17.66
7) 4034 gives 22.86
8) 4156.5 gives 16.96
